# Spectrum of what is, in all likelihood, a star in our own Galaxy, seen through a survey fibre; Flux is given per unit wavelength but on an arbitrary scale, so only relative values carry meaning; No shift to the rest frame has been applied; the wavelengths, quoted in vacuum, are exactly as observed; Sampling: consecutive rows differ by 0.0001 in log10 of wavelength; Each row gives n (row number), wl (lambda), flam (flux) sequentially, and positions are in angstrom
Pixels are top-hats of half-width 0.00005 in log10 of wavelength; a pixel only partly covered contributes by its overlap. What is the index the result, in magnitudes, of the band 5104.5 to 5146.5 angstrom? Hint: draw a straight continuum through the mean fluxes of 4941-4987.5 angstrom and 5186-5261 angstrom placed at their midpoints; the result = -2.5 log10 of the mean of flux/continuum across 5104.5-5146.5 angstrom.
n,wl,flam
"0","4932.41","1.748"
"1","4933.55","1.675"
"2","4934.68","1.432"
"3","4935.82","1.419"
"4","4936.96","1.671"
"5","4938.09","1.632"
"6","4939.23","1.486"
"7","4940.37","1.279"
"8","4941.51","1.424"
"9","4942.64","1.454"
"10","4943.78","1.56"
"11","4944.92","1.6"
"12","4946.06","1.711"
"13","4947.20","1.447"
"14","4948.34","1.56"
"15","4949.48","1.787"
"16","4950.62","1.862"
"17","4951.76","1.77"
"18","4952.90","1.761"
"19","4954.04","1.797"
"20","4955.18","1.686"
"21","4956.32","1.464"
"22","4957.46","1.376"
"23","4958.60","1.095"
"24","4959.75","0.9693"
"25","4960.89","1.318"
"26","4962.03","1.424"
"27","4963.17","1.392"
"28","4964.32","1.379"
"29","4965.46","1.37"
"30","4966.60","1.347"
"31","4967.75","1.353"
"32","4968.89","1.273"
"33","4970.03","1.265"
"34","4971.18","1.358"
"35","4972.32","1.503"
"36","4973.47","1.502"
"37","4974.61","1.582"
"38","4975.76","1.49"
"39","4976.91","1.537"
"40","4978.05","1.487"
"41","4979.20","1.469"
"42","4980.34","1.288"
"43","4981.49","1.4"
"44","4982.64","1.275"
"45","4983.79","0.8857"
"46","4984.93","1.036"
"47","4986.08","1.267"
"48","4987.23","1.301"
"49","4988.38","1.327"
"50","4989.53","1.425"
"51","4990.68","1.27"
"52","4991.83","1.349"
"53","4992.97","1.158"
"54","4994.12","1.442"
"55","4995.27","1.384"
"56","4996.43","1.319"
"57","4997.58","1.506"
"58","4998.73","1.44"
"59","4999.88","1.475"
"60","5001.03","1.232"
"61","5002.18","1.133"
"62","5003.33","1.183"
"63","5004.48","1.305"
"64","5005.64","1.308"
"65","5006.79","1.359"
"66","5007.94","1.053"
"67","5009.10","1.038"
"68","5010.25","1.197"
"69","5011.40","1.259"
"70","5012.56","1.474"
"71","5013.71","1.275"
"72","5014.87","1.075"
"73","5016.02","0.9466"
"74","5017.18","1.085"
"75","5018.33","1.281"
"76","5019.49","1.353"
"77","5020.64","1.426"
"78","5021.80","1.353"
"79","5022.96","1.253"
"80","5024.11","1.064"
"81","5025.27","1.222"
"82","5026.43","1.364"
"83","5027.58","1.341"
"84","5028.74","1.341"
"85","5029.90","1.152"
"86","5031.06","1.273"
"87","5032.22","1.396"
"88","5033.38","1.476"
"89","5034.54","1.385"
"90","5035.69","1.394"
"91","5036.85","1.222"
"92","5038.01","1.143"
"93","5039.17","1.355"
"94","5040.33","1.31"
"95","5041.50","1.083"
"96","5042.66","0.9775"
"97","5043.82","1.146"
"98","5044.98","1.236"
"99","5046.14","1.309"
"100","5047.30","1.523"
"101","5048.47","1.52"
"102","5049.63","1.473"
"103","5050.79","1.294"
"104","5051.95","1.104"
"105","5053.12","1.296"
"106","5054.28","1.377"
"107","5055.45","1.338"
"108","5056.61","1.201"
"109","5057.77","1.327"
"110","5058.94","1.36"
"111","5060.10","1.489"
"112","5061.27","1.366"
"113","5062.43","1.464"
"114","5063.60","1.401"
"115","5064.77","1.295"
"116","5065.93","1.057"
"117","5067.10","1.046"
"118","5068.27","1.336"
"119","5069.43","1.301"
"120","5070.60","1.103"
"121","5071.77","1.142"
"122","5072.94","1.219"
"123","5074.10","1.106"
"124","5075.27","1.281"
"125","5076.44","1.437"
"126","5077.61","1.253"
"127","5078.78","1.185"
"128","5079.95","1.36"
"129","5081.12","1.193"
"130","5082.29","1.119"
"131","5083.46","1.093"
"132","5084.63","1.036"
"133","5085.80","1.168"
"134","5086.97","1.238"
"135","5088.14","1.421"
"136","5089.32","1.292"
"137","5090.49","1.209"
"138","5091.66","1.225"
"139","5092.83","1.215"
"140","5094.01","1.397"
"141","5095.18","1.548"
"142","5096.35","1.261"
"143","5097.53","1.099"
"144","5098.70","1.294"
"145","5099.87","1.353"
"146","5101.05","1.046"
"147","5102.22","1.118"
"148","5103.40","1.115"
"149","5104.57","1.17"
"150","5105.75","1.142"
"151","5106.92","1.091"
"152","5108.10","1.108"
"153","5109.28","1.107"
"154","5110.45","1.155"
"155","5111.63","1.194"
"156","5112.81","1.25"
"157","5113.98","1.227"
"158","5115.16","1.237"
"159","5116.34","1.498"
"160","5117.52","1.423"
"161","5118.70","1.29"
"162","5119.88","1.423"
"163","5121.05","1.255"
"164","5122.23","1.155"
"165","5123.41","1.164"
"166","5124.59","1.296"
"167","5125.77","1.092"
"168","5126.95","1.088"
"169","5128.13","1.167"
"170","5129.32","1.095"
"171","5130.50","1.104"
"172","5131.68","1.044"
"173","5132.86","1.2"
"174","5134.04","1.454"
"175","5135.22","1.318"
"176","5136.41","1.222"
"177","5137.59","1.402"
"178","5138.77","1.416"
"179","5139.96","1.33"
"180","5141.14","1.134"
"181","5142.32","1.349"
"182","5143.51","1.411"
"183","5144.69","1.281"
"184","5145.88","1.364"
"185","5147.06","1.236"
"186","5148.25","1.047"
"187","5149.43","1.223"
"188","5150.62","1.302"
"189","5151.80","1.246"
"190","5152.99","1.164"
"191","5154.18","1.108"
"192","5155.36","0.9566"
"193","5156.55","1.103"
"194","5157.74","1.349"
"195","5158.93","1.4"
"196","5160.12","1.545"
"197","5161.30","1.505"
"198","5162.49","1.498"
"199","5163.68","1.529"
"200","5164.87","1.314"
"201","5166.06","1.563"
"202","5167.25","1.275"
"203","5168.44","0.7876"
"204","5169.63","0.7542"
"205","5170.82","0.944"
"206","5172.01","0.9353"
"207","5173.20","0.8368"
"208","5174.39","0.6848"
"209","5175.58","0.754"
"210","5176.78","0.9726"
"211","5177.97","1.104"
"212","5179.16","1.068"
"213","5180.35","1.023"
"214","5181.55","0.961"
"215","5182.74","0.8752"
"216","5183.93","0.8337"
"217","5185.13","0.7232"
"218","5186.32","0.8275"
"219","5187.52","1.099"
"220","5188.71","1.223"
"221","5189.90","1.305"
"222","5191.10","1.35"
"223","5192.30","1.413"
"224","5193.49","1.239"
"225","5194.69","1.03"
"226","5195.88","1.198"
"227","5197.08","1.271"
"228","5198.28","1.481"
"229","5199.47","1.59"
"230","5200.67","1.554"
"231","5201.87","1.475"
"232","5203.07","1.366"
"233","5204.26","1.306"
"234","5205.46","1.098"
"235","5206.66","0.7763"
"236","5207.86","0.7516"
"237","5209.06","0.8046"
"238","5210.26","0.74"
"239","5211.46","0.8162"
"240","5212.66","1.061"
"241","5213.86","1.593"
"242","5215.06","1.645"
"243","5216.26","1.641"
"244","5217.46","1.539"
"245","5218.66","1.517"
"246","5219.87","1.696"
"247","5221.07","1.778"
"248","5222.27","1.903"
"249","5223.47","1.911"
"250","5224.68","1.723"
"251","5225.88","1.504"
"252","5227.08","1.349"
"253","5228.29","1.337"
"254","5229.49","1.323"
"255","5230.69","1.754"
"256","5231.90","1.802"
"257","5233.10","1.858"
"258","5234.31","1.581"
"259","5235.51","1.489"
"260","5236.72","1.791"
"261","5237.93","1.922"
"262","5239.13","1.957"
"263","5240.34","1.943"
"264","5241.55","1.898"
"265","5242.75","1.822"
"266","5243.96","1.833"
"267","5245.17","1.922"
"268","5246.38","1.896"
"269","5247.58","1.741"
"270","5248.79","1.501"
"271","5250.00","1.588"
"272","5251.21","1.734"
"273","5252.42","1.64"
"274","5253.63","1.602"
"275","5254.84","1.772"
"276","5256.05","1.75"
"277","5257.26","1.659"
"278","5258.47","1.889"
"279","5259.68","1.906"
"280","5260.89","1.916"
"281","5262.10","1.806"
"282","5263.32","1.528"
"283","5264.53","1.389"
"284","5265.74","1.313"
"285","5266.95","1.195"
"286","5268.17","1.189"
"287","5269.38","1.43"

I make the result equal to 0.19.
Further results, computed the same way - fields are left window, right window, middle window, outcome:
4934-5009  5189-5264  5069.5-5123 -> 0.20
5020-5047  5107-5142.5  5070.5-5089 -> 0.04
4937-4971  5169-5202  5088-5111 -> 0.02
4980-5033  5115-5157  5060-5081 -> -0.01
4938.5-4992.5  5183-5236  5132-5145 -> 0.04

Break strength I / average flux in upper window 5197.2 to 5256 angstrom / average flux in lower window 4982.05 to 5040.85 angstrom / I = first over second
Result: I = 1.22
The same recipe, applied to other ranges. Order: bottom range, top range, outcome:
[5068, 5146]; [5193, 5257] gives 1.24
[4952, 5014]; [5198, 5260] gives 1.16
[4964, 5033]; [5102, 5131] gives 0.92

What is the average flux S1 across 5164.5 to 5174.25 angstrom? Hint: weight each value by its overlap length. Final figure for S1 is 1.03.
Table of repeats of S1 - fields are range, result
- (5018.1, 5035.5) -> 1.31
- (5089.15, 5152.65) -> 1.24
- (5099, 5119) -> 1.21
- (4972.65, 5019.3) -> 1.3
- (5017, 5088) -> 1.27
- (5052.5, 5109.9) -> 1.24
